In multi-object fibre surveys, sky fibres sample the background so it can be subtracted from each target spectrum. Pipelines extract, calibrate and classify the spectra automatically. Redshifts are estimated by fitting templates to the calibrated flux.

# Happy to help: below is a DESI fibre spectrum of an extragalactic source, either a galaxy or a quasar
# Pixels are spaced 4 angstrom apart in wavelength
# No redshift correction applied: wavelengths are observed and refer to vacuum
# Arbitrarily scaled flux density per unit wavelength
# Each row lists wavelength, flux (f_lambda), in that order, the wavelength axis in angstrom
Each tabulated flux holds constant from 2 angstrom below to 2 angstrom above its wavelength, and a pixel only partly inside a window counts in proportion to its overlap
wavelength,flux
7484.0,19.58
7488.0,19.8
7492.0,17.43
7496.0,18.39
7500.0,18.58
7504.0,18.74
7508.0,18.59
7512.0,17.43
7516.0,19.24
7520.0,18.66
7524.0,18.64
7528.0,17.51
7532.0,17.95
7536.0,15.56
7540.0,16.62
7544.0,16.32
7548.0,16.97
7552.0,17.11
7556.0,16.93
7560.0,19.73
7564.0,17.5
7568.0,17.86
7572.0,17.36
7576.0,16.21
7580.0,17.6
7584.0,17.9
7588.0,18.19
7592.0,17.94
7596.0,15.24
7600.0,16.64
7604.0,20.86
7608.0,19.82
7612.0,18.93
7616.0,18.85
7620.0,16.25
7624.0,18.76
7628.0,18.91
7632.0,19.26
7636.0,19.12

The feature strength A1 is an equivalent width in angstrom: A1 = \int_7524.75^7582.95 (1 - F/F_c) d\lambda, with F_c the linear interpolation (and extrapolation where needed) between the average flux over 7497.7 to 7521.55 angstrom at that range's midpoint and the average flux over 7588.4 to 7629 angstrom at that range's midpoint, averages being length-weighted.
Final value 3.5 angstrom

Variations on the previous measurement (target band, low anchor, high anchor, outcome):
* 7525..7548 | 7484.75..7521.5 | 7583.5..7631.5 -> 1.97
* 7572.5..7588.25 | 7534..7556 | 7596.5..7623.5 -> 0.15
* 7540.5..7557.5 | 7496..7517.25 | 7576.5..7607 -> 1.23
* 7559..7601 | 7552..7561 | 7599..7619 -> 2.16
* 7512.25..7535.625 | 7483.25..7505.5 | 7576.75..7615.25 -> 0.50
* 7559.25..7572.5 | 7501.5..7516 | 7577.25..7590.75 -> -0.07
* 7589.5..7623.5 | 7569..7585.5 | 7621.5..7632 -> 0.15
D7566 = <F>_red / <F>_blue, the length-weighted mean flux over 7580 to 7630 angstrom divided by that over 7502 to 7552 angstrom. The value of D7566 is 1.03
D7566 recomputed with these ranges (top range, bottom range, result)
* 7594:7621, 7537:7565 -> 1.05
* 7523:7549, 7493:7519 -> 0.92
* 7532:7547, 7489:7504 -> 0.90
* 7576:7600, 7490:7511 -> 0.94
